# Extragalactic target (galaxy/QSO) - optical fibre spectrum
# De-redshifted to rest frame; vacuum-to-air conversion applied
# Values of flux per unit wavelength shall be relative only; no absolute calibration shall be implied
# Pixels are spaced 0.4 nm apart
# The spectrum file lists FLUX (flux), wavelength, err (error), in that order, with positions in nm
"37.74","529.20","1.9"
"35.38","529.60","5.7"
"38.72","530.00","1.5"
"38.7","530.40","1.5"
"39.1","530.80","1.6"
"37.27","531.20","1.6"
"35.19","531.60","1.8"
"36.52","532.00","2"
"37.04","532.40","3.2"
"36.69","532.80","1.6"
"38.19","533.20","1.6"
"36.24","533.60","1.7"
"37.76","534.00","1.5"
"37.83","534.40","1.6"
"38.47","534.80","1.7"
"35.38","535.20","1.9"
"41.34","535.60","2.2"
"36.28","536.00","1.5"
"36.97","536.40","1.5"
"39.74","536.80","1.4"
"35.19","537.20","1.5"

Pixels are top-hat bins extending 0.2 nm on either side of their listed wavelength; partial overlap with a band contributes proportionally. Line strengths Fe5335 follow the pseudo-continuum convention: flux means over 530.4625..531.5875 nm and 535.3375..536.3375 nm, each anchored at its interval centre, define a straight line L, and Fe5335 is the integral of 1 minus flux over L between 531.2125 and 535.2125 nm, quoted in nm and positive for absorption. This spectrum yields 0.11 nm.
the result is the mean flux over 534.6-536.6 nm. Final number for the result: 37.7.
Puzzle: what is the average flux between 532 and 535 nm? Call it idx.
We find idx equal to 37.4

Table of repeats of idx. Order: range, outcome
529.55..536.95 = 37.5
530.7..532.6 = 36.9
